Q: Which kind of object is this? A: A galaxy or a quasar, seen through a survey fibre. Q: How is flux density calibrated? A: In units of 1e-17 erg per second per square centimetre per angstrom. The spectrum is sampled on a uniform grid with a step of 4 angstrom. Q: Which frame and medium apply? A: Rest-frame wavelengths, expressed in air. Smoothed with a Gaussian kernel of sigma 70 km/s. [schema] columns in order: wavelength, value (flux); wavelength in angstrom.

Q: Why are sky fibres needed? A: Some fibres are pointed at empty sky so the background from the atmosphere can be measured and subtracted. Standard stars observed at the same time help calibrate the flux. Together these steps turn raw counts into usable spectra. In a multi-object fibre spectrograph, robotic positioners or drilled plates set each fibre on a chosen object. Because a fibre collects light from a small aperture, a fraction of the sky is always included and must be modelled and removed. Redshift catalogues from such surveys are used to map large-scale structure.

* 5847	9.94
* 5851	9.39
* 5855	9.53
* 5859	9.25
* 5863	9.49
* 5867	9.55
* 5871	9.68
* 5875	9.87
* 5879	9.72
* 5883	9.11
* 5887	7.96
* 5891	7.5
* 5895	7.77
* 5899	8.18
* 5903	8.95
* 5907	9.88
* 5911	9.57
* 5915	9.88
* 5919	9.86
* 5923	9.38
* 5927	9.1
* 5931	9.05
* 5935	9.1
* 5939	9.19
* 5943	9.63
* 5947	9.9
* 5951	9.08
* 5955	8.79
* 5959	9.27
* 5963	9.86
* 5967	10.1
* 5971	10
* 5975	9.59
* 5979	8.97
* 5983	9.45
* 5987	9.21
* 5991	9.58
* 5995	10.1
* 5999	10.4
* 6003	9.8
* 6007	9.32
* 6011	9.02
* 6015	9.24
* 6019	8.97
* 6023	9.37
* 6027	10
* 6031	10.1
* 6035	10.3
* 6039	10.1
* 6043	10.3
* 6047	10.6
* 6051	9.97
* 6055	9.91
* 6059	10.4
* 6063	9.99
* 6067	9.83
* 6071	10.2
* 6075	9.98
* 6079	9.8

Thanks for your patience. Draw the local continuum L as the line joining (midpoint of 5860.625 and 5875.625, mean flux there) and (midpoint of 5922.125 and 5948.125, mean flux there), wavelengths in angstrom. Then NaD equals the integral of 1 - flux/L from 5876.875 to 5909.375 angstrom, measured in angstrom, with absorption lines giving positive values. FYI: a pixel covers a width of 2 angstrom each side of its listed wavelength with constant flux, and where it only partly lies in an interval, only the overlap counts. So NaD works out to 2.9 angstrom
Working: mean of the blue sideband 9.62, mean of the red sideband 9.31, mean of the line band 8.65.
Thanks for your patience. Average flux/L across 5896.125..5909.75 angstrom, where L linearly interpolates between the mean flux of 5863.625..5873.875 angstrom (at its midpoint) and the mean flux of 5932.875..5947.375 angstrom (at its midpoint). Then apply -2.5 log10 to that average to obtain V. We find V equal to 0.066 mag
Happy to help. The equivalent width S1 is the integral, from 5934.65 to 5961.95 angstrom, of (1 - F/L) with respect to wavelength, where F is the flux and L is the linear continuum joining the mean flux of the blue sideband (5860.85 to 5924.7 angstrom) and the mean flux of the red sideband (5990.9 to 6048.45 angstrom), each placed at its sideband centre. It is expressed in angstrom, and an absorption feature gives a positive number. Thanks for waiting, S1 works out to 0.4 angstrom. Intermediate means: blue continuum 9.15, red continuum 9.81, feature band 9.31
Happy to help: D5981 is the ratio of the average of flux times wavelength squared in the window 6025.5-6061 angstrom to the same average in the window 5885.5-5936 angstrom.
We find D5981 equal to 1.2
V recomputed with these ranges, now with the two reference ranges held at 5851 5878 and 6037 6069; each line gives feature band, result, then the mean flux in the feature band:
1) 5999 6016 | 0.06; 9.48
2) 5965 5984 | 0.03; 9.63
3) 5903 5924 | 0.01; 9.66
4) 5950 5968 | 0.05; 9.4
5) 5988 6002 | 0.00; 9.95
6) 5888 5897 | 0.25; 7.67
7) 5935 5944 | 0.05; 9.32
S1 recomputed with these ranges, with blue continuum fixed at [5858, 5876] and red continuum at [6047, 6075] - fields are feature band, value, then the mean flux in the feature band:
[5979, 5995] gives 0.7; 9.44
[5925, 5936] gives 0.7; 9.08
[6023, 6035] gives 0.0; 9.98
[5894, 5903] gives 1.3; 8.21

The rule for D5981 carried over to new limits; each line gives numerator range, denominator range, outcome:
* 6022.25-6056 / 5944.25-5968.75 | 1.09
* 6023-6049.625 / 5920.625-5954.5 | 1.13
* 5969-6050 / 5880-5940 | 1.12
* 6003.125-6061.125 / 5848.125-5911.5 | 1.14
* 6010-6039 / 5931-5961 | 1.07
